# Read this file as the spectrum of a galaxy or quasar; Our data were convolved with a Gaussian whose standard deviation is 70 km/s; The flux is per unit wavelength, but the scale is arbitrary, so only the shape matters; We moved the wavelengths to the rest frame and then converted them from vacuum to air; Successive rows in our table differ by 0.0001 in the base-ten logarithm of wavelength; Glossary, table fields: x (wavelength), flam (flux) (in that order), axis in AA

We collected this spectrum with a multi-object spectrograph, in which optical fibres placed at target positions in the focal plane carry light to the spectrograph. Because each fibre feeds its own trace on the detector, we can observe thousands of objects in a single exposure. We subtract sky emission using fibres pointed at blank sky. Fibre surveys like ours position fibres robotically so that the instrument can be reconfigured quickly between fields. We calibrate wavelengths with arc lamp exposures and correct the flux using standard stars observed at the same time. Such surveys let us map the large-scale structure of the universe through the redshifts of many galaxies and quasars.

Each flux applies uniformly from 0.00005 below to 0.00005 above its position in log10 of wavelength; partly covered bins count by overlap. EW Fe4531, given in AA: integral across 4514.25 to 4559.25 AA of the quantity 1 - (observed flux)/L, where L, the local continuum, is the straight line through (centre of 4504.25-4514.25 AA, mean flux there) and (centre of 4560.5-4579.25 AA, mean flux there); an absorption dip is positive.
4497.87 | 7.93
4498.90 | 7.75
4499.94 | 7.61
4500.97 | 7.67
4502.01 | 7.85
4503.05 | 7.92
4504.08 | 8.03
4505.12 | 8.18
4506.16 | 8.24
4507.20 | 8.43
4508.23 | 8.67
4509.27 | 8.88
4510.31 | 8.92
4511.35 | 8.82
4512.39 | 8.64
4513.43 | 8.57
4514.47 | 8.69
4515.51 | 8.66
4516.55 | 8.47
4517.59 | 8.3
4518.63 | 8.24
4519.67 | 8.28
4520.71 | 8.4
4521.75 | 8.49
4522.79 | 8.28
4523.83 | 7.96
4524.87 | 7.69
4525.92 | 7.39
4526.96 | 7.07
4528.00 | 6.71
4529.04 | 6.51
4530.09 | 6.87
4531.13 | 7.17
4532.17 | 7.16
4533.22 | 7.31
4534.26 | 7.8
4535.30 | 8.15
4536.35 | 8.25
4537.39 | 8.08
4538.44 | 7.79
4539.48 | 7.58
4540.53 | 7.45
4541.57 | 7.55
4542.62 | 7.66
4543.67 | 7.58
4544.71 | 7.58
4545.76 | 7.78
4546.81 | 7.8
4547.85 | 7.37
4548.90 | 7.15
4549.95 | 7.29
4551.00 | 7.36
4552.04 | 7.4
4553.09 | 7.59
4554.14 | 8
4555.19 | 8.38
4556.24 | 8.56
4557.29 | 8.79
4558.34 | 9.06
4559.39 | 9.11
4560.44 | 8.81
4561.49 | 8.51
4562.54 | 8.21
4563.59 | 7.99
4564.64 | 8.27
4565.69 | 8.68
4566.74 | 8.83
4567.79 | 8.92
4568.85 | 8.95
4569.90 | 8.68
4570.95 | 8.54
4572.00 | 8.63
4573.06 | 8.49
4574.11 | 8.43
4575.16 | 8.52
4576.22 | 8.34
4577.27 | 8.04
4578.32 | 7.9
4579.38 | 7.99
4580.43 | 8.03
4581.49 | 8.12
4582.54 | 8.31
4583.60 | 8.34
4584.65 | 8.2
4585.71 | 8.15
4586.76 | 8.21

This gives 3.8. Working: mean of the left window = 8.57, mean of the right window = 8.47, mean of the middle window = 7.81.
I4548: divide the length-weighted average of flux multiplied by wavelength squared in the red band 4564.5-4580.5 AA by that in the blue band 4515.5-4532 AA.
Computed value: 1.12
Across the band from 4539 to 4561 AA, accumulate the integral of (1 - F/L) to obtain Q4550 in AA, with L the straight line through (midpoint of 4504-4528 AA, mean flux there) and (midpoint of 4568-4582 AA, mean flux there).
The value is 1.1 AA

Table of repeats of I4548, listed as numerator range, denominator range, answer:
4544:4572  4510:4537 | 1.05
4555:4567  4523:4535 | 1.20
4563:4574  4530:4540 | 1.14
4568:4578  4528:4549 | 1.15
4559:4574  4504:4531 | 1.08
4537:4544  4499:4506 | 0.99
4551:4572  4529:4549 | 1.13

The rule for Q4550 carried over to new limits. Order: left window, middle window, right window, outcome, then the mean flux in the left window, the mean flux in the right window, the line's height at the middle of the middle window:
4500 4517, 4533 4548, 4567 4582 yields 1.2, 8.39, 8.4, 8.4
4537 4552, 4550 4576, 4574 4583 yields -1.7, 7.56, 8.18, 7.9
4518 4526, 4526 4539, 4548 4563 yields 1.2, 8.13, 8.14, 8.13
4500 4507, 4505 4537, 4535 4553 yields -0.8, 7.98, 7.63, 7.83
